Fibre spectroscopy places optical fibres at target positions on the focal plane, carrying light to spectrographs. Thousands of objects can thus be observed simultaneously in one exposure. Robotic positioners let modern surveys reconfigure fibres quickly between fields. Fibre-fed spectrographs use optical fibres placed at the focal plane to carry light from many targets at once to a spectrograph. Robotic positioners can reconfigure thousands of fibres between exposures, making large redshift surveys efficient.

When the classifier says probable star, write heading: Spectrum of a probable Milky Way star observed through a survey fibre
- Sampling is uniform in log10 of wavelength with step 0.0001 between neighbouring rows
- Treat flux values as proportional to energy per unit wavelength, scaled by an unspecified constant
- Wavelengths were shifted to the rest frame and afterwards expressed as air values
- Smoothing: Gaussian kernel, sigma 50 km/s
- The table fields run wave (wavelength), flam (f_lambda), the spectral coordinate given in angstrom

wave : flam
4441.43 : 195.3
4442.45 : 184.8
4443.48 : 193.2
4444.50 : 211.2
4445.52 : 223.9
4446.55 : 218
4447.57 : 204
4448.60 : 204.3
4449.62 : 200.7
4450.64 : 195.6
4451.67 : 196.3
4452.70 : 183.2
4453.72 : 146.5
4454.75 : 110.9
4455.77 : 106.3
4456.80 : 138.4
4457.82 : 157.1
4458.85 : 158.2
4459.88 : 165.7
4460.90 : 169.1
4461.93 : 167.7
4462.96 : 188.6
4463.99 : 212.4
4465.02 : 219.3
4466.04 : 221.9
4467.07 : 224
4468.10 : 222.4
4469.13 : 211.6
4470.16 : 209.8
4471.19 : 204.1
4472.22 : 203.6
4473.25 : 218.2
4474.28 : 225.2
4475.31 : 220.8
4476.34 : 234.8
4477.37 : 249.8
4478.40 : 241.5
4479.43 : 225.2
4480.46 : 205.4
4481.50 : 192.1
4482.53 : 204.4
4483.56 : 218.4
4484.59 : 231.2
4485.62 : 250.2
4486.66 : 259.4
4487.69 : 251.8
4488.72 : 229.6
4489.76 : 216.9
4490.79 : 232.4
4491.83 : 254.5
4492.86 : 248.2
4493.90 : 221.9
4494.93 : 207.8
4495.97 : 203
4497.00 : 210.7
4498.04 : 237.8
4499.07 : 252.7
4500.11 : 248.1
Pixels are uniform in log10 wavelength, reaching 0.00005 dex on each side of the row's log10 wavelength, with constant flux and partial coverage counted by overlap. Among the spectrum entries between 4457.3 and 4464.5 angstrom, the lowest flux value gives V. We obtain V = 157.1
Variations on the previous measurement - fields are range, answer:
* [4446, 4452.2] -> 195.6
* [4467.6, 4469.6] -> 211.6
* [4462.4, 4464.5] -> 188.6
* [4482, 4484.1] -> 204.4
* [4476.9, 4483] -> 192.1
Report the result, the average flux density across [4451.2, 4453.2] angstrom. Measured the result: 189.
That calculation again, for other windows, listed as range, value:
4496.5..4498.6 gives 225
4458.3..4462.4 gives 165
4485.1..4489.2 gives 248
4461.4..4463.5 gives 178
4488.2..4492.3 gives 233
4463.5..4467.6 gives 220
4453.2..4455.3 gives 129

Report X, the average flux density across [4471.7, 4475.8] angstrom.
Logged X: 217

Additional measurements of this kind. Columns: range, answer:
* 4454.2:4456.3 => 109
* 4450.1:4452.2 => 195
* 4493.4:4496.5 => 211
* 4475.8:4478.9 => 242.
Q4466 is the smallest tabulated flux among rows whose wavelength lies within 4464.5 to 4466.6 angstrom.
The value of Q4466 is 219.3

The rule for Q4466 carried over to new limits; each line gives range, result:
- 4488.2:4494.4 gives 216.9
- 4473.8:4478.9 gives 220.8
